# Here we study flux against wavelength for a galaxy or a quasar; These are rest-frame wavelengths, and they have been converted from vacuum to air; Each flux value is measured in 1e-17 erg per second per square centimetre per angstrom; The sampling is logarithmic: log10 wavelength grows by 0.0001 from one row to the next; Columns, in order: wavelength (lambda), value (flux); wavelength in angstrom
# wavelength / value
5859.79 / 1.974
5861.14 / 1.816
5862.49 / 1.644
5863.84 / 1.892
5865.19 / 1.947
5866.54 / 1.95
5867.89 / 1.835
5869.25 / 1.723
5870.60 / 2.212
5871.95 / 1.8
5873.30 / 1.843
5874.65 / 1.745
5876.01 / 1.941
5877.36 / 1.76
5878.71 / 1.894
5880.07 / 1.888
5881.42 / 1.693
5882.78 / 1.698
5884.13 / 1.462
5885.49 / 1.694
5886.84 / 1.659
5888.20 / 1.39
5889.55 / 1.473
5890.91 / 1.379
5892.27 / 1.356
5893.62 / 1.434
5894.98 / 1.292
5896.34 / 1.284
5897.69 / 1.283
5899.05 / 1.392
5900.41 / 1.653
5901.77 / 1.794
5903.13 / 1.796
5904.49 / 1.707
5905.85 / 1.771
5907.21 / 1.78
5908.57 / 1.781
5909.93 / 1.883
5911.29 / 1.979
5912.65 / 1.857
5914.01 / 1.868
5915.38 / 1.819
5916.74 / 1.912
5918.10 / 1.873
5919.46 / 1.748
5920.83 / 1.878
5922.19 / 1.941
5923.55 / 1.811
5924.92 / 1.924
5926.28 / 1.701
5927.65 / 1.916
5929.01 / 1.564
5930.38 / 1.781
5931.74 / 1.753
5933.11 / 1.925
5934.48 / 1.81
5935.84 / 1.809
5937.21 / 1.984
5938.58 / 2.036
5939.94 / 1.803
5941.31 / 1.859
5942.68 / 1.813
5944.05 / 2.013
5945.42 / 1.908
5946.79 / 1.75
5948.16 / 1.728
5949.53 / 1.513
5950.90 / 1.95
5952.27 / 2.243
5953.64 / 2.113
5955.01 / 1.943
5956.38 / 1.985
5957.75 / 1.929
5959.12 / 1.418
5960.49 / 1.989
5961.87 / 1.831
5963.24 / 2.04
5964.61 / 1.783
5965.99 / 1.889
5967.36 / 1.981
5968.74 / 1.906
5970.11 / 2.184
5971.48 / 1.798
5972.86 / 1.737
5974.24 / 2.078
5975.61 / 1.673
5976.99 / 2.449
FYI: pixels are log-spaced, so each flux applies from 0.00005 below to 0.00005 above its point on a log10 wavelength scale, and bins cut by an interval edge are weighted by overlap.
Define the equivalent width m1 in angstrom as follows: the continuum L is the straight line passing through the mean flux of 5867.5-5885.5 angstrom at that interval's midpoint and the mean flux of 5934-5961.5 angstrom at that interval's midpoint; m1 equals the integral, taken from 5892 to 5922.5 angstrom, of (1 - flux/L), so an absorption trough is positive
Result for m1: 2.25 angstrom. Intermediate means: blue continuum 1.8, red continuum 1.88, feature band 1.7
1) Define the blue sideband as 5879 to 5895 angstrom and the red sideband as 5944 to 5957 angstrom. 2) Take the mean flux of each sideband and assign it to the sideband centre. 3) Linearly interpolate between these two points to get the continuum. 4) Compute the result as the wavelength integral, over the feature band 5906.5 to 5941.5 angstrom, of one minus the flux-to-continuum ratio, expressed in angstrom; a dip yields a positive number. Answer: -1.7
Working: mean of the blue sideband 1.55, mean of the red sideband 1.91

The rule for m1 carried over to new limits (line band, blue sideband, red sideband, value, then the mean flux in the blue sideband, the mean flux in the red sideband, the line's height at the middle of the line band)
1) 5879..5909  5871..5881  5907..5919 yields 4.5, 1.85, 1.86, 1.85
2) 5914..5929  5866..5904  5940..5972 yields -0.5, 1.65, 1.89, 1.78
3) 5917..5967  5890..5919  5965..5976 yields -1.7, 1.66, 1.91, 1.8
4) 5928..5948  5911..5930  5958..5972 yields 0.2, 1.84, 1.88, 1.86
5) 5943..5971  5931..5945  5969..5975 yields 0.2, 1.88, 1.94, 1.92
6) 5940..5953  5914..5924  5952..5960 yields 0.3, 1.86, 1.93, 1.91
